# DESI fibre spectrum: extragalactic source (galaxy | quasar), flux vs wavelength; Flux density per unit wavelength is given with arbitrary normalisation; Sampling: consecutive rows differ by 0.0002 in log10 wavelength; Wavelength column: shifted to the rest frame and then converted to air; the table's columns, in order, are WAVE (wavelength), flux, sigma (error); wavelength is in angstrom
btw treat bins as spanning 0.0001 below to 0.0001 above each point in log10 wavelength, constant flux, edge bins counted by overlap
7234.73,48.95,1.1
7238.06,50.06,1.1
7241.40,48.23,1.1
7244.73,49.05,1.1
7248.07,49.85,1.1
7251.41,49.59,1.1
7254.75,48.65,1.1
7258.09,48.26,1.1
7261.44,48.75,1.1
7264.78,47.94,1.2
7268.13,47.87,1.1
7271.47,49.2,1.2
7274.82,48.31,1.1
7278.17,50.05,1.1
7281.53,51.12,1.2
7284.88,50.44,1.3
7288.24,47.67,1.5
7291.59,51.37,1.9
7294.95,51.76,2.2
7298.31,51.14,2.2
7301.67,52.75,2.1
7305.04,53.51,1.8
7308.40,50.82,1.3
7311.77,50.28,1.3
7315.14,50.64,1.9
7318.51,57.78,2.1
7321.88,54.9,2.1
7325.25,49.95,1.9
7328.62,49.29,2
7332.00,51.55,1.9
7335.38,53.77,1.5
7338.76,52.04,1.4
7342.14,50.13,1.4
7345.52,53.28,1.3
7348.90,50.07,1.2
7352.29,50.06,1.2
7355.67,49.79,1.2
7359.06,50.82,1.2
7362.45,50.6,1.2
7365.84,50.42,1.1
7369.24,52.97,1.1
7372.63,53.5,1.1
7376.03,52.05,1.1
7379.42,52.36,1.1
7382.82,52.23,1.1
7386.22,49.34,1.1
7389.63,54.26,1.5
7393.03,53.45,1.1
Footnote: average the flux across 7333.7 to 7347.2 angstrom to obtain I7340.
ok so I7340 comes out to 52.3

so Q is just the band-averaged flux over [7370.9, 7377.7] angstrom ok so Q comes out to 52.8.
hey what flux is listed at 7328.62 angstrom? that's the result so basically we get 49.29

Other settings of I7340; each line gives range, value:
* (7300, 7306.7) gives 53.1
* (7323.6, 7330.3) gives 49.6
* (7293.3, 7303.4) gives 51.9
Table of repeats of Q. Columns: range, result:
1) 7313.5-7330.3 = 52.5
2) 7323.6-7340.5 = 51.3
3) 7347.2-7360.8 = 50.2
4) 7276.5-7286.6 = 50.5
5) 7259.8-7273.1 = 48.5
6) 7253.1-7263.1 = 48.5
